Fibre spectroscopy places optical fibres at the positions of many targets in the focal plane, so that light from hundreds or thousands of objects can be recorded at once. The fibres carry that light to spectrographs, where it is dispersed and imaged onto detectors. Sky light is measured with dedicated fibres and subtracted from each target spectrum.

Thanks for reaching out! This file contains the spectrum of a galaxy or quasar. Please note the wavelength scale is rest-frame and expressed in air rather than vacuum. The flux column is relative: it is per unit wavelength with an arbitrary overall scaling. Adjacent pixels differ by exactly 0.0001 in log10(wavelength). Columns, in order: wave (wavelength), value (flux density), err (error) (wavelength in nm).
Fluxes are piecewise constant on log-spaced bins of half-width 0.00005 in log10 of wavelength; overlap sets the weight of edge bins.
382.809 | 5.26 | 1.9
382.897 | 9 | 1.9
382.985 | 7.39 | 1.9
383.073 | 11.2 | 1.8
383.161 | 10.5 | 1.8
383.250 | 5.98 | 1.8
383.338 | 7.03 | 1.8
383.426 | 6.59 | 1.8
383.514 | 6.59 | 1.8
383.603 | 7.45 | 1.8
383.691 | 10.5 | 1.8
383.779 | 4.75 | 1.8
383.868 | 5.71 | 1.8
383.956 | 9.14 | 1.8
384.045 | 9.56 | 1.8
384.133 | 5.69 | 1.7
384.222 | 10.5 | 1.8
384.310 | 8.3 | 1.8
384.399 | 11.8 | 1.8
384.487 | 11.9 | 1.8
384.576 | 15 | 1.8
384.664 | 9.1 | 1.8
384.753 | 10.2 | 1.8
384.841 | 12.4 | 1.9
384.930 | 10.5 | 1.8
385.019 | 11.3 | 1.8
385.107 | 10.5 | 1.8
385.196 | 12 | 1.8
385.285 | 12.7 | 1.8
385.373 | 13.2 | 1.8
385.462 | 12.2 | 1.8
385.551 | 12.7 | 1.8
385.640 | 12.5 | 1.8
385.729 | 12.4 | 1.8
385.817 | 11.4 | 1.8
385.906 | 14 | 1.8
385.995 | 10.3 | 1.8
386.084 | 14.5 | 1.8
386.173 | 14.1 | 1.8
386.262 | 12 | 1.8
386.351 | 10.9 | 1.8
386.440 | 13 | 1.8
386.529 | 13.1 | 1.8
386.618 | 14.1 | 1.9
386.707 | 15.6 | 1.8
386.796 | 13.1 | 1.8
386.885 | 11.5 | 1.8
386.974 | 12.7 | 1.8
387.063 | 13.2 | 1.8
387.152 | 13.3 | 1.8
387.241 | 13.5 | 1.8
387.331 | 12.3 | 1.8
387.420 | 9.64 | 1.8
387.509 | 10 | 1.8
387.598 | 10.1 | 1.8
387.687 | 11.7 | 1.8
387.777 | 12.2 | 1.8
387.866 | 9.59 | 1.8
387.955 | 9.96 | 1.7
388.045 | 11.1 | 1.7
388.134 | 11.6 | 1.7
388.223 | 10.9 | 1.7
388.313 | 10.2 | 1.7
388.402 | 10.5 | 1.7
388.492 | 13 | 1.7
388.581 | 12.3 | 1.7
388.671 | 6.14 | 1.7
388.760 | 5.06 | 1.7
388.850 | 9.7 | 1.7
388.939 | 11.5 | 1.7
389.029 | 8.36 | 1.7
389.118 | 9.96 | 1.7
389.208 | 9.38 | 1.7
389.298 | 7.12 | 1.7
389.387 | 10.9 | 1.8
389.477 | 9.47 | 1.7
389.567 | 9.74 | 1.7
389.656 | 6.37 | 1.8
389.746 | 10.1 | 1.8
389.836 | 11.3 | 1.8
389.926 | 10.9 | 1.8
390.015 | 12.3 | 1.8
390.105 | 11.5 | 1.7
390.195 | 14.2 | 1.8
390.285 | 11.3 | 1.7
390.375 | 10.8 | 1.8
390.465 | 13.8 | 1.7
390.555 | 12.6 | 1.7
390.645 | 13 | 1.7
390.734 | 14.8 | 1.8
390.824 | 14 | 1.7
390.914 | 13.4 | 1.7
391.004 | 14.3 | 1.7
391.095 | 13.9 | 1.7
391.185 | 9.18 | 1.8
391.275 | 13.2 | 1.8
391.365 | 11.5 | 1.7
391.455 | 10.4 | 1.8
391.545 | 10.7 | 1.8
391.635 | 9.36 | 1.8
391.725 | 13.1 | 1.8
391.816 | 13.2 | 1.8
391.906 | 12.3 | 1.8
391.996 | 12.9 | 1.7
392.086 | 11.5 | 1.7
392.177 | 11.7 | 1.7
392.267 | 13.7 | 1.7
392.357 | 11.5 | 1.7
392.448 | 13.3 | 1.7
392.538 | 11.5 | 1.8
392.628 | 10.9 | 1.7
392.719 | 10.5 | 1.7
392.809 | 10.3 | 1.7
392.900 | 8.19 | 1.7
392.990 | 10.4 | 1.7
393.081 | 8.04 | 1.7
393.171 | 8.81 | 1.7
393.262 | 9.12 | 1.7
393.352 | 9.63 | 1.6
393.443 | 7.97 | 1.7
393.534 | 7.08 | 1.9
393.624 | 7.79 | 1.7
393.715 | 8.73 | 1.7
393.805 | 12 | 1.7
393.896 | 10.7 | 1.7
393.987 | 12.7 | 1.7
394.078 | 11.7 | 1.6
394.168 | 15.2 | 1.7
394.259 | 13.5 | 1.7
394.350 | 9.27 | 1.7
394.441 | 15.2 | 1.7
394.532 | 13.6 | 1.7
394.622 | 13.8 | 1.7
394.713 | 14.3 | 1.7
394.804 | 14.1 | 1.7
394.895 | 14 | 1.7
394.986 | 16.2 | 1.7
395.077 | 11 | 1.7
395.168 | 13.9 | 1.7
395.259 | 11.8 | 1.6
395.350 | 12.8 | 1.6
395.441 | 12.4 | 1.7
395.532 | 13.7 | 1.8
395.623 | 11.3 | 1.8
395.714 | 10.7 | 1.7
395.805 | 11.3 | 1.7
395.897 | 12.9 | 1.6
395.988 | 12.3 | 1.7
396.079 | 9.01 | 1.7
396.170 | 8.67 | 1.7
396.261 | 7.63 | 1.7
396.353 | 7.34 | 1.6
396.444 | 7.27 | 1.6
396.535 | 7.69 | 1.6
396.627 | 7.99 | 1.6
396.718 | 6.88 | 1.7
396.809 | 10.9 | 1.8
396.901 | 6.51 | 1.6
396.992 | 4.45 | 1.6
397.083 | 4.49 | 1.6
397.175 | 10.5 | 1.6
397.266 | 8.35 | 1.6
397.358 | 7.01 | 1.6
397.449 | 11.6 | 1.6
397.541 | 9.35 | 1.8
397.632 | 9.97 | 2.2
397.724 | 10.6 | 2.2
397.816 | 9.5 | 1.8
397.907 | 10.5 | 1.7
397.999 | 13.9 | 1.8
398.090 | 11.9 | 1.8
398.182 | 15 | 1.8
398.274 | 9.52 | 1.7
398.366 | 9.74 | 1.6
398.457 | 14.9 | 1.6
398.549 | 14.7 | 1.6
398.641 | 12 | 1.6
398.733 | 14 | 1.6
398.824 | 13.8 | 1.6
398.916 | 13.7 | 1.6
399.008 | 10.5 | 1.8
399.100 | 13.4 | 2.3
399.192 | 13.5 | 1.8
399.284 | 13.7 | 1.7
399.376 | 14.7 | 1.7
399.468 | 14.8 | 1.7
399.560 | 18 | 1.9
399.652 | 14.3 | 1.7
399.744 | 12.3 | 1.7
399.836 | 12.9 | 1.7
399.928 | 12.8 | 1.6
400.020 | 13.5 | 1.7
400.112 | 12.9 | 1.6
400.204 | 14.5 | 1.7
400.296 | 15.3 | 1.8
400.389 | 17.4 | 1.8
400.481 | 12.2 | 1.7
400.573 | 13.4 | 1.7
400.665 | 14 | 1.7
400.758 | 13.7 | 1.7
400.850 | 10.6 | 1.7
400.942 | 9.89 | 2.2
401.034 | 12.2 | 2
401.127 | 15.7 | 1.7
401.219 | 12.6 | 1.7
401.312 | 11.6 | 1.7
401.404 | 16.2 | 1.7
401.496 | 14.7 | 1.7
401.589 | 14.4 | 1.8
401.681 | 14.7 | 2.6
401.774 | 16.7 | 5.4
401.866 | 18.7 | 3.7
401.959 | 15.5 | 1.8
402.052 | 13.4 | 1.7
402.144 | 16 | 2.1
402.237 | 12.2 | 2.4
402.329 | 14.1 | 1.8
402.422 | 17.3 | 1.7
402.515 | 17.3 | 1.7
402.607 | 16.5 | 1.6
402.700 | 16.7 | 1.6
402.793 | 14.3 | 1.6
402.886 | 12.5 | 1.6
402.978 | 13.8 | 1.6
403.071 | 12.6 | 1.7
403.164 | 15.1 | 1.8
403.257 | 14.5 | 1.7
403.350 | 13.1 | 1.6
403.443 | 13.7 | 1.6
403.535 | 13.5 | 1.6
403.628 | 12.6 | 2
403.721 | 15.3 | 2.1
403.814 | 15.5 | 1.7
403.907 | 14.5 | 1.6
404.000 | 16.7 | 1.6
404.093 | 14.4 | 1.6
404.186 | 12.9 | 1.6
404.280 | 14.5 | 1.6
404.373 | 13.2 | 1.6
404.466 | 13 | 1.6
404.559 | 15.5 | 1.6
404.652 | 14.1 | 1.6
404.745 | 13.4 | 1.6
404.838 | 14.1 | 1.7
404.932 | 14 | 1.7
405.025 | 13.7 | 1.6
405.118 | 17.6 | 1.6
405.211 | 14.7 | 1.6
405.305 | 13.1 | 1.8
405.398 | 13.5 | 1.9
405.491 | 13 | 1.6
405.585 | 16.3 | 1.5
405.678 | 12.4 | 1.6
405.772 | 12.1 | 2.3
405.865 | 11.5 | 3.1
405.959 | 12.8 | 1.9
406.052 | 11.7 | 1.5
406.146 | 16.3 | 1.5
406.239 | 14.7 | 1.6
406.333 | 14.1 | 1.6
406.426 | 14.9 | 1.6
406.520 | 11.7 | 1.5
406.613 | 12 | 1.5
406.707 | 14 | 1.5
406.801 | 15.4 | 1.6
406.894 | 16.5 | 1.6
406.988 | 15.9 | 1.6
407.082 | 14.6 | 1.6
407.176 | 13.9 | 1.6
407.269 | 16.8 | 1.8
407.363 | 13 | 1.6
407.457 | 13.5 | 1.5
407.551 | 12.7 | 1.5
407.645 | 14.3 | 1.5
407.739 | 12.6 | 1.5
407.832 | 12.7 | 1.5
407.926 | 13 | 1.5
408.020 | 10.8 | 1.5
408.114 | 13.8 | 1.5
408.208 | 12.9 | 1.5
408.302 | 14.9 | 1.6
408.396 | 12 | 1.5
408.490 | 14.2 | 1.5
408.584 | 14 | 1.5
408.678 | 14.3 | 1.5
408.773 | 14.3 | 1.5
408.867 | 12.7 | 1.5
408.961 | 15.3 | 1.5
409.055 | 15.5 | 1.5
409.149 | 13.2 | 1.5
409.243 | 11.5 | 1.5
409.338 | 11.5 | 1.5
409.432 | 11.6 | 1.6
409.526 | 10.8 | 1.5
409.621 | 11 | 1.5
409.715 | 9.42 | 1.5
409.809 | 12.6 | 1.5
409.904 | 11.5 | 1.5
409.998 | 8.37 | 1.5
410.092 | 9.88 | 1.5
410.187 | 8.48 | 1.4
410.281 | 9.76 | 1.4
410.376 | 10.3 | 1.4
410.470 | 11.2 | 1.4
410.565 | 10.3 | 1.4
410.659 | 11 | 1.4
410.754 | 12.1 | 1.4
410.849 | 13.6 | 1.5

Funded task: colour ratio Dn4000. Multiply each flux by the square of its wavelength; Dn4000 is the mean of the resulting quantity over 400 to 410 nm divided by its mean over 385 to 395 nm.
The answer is 1.3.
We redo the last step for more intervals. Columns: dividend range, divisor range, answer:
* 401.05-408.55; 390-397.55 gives 1.35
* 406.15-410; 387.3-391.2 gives 1.34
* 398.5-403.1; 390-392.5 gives 1.20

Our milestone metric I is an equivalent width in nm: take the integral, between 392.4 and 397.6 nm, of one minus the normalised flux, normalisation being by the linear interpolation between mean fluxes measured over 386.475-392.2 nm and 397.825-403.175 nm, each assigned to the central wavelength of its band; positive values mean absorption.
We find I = 0.88 nm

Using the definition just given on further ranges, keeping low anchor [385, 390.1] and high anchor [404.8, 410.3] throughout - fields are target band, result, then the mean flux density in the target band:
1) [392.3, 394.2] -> 0.25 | 10.3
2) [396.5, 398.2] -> 0.42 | 9.24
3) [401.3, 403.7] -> -0.38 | 14.7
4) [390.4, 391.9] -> -0.11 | 12.5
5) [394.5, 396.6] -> 0.08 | 11.6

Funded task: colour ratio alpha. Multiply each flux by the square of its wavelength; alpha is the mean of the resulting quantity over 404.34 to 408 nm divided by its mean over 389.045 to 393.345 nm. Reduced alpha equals 1.3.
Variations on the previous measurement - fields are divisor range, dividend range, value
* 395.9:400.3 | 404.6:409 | 1.29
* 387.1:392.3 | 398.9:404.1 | 1.35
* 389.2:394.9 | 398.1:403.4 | 1.28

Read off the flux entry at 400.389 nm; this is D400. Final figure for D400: 17.4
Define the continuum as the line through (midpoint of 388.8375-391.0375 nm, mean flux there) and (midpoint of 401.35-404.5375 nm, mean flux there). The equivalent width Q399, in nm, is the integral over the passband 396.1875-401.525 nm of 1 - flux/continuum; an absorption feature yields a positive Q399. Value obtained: 0.751 nm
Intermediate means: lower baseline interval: 11.2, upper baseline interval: 14.7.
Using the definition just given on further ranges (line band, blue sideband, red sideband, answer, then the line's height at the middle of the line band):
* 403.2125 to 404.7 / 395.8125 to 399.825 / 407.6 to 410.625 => -0.33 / 11.6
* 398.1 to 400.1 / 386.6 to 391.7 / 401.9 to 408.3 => -0.05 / 13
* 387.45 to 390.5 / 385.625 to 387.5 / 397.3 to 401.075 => 0.56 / 12.7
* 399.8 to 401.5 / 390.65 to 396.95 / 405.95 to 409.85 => -0.16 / 12.3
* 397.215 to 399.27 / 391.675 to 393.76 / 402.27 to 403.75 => 0.16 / 12.7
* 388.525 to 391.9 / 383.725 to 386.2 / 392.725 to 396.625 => -0.02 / 11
